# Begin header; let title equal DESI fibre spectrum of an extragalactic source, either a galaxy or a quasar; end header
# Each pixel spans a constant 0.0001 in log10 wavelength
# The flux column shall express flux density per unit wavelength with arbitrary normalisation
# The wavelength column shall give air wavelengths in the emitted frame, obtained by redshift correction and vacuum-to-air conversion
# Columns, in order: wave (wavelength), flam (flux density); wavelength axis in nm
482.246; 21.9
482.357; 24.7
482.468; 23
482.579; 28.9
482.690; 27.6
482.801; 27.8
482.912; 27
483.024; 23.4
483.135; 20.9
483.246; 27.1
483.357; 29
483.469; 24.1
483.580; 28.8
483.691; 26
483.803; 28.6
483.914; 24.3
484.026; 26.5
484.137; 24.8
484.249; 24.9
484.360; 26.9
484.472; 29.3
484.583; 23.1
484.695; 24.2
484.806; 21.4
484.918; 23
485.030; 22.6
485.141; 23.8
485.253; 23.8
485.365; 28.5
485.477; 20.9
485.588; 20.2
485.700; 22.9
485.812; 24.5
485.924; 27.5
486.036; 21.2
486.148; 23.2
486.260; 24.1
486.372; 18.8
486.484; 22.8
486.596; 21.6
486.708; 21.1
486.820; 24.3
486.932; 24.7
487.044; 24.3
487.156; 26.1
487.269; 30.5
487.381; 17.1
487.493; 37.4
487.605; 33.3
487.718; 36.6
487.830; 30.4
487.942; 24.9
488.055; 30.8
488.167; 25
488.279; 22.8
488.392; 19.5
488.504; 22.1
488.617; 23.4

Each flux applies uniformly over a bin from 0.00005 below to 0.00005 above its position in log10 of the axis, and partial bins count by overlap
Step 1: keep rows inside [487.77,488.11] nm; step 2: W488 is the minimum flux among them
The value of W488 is 24.9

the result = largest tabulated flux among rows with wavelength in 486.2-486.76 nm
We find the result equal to 24.1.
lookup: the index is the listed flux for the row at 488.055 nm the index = 30.8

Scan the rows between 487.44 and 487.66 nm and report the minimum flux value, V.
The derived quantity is 33.3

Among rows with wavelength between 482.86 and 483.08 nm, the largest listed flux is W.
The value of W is 27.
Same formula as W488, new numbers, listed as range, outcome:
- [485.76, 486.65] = 18.8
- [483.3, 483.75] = 24.1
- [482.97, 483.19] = 20.9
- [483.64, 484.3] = 24.3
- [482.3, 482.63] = 23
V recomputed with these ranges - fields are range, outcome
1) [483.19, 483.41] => 27.1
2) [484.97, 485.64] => 20.2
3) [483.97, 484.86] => 21.4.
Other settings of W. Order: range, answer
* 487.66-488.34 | 36.6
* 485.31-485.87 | 28.5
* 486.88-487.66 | 37.4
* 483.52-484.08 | 28.8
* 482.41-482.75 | 28.9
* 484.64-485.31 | 24.2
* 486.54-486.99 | 24.7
